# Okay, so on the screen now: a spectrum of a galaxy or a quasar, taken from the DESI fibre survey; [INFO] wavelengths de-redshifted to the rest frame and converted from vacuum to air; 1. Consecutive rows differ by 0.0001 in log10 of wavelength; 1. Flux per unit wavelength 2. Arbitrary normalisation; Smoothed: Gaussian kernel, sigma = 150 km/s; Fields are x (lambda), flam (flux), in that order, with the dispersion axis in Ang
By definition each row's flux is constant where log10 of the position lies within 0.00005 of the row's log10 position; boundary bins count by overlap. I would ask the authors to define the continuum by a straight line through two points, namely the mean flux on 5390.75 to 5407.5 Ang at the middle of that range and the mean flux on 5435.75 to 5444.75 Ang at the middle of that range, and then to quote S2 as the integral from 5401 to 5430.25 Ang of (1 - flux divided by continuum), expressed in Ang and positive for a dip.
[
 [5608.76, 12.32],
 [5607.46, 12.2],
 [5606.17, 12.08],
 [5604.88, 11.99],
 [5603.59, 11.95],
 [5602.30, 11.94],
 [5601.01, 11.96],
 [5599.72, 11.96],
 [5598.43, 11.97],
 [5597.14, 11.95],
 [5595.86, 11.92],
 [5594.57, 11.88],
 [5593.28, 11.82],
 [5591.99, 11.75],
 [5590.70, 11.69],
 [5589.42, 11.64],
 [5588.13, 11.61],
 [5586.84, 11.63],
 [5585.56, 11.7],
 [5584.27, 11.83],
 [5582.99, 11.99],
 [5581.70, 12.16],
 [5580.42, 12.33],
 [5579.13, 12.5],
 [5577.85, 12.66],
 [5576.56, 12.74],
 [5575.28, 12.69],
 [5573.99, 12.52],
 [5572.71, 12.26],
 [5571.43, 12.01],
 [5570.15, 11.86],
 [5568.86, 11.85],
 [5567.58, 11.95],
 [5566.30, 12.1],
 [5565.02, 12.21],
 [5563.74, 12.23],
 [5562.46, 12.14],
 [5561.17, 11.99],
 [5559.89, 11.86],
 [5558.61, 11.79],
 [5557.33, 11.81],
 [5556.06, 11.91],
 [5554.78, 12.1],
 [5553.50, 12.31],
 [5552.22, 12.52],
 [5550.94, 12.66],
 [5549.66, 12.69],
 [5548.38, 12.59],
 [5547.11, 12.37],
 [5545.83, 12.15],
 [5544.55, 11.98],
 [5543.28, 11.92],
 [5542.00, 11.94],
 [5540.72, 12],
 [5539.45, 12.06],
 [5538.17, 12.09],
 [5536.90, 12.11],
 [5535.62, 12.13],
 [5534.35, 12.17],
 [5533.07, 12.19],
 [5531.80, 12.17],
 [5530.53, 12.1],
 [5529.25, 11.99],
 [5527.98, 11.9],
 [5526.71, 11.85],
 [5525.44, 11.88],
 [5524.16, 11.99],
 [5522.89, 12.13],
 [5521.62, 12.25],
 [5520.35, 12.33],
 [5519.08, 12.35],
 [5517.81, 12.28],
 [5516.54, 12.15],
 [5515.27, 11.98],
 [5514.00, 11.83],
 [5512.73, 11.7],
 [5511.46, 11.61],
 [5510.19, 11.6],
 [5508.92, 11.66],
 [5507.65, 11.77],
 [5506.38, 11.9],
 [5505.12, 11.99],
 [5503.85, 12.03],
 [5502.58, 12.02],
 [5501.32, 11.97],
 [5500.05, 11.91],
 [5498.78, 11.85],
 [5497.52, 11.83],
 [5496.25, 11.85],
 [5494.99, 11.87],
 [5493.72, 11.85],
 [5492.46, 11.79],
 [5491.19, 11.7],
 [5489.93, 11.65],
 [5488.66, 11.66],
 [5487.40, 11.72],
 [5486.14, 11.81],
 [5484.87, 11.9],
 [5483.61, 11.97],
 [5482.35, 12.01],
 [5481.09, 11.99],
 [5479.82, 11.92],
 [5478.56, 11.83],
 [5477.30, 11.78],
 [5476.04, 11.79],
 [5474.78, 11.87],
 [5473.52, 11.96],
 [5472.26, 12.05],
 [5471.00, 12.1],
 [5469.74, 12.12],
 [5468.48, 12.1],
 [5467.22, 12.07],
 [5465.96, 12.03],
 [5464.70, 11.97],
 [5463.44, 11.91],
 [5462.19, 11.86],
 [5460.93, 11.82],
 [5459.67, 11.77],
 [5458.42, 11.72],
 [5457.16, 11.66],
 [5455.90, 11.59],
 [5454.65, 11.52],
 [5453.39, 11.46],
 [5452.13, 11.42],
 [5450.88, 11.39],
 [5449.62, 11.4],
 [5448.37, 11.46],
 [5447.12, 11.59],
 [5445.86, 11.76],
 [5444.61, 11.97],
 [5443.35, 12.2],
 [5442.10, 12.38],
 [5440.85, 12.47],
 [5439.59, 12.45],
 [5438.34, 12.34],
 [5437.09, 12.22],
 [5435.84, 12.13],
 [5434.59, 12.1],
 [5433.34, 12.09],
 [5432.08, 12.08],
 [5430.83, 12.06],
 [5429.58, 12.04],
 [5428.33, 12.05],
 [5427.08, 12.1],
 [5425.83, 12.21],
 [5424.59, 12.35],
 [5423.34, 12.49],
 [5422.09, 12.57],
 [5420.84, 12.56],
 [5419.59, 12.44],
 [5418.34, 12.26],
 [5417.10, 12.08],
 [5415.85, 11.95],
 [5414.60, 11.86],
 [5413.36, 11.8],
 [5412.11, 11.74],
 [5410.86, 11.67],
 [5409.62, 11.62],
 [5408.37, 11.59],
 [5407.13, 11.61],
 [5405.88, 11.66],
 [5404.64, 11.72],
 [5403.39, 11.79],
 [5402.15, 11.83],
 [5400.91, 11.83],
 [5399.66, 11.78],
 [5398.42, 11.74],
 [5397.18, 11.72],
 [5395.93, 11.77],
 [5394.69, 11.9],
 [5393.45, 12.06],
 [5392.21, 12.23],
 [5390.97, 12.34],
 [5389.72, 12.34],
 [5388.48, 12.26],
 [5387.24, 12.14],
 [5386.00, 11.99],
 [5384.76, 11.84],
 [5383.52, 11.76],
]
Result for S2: 0.1 Ang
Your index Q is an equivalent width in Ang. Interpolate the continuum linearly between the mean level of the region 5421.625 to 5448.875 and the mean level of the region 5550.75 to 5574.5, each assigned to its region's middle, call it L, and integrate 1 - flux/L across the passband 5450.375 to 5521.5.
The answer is 1.52 Ang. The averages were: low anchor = 12.1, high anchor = 12.1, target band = 11.9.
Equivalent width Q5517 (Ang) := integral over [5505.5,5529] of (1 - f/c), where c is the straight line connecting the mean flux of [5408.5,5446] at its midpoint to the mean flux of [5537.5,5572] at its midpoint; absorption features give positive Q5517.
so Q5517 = 0.3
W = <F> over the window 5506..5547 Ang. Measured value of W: 12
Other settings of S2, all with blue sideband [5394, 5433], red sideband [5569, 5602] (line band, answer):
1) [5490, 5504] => 0.16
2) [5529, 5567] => -0.39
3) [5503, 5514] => 0.20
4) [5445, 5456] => 0.43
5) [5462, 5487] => 0.08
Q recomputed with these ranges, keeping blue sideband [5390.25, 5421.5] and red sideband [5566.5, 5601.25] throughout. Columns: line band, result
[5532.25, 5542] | -0.1 Ang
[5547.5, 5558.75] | -0.3 Ang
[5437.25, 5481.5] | 0.2 Ang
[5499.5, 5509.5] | 0.1 Ang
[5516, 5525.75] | -0.2 Ang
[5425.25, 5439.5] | -0.3 Ang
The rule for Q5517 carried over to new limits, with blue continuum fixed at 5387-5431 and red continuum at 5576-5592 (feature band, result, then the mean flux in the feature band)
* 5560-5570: -0.02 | 12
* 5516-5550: -0.33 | 12.1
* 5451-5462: 0.36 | 11.6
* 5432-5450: -0.06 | 12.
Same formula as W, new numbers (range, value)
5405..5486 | 12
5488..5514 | 11.8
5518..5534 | 12.1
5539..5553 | 12.3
